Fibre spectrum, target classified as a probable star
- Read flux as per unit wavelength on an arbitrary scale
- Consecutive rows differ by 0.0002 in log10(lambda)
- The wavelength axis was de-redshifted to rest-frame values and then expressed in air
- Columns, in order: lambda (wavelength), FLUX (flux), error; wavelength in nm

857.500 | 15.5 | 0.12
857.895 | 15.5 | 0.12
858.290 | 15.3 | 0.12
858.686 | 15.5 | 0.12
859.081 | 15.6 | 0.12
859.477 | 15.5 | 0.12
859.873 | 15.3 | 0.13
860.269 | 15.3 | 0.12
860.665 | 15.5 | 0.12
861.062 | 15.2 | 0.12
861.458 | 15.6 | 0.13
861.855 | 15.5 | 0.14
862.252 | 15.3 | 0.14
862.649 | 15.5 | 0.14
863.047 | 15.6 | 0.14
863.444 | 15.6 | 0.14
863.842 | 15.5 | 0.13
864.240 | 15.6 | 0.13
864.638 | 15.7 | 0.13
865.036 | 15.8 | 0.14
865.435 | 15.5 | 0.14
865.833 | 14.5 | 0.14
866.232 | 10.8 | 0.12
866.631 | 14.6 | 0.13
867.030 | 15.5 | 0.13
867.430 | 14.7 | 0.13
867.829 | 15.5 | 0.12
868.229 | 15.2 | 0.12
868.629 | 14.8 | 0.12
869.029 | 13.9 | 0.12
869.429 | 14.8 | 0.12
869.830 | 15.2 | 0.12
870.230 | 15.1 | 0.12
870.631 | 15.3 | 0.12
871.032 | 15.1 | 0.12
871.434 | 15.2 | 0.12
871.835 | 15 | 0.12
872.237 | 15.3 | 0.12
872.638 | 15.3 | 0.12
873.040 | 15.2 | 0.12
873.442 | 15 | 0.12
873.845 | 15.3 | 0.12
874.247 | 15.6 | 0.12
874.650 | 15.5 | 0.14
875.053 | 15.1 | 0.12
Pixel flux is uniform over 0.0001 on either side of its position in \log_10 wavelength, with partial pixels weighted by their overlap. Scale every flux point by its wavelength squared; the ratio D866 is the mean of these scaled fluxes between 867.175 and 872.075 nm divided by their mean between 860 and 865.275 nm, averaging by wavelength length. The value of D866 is 0.98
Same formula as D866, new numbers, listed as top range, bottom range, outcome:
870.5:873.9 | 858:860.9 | 1.01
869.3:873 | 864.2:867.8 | 1.04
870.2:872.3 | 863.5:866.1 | 1.00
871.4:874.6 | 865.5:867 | 1.13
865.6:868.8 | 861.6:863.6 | 0.94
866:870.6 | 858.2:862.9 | 0.96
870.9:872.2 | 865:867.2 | 1.07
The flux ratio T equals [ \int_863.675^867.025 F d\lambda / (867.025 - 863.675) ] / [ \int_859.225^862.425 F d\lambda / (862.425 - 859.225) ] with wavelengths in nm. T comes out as 0.96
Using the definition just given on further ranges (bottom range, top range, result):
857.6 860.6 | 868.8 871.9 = 0.97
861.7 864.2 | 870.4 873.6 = 0.98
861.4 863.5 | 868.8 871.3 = 0.96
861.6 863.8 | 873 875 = 0.99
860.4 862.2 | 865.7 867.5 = 0.90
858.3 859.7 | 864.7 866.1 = 0.97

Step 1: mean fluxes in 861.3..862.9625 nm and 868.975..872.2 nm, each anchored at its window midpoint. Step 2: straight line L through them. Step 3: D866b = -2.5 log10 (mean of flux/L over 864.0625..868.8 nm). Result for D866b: 0.03 mag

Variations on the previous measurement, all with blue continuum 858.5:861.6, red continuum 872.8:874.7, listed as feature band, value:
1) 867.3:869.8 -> 0.04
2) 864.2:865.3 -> -0.02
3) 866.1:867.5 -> 0.10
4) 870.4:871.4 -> 0.01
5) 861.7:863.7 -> -0.01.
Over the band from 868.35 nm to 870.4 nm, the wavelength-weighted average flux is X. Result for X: 14.8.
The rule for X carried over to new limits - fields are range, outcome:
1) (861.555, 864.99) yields 15.6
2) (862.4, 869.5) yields 15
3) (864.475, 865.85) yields 15.5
